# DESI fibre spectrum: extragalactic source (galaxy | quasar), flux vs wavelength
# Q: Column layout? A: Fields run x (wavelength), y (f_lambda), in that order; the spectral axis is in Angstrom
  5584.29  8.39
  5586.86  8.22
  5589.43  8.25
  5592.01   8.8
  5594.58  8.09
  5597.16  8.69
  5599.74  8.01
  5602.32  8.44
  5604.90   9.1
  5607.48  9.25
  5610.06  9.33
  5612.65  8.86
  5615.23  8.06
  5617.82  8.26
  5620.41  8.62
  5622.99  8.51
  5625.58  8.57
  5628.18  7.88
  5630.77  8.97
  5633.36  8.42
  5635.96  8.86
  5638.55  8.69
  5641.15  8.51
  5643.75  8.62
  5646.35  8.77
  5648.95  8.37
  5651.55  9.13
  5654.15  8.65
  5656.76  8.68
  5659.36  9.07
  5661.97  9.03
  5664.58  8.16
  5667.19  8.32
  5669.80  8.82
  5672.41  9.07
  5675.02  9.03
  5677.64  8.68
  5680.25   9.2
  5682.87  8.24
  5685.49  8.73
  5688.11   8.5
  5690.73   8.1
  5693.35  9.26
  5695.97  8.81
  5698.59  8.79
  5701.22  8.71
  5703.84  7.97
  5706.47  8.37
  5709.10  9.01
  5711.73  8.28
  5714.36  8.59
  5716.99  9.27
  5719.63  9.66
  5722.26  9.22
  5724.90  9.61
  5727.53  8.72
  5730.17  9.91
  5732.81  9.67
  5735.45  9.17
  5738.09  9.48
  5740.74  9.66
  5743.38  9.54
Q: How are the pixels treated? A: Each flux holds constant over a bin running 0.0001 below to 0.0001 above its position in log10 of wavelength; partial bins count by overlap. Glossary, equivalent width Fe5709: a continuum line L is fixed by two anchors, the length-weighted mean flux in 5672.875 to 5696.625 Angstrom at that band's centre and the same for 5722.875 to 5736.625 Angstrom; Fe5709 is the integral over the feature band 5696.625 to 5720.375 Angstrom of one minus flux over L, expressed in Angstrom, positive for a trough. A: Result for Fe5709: 1.0 Angstrom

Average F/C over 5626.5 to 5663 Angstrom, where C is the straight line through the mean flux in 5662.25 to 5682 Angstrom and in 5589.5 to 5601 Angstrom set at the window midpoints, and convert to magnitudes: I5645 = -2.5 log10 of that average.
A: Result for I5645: -0.01 mag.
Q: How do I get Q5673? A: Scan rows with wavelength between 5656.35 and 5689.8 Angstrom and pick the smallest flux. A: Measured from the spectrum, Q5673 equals 8.16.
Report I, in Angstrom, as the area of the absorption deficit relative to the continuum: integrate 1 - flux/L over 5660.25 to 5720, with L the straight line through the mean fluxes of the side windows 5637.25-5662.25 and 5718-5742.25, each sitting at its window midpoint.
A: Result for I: 2.5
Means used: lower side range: 8.74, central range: 8.71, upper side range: 9.45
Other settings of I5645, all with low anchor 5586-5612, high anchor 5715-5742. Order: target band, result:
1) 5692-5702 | 0.039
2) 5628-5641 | 0.028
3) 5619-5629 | 0.046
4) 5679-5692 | 0.074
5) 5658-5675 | 0.033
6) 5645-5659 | 0.025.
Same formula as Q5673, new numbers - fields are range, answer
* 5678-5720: 7.97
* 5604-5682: 7.88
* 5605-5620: 8.06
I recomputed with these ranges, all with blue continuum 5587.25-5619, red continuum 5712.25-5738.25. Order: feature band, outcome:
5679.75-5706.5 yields 1.5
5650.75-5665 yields 0.1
